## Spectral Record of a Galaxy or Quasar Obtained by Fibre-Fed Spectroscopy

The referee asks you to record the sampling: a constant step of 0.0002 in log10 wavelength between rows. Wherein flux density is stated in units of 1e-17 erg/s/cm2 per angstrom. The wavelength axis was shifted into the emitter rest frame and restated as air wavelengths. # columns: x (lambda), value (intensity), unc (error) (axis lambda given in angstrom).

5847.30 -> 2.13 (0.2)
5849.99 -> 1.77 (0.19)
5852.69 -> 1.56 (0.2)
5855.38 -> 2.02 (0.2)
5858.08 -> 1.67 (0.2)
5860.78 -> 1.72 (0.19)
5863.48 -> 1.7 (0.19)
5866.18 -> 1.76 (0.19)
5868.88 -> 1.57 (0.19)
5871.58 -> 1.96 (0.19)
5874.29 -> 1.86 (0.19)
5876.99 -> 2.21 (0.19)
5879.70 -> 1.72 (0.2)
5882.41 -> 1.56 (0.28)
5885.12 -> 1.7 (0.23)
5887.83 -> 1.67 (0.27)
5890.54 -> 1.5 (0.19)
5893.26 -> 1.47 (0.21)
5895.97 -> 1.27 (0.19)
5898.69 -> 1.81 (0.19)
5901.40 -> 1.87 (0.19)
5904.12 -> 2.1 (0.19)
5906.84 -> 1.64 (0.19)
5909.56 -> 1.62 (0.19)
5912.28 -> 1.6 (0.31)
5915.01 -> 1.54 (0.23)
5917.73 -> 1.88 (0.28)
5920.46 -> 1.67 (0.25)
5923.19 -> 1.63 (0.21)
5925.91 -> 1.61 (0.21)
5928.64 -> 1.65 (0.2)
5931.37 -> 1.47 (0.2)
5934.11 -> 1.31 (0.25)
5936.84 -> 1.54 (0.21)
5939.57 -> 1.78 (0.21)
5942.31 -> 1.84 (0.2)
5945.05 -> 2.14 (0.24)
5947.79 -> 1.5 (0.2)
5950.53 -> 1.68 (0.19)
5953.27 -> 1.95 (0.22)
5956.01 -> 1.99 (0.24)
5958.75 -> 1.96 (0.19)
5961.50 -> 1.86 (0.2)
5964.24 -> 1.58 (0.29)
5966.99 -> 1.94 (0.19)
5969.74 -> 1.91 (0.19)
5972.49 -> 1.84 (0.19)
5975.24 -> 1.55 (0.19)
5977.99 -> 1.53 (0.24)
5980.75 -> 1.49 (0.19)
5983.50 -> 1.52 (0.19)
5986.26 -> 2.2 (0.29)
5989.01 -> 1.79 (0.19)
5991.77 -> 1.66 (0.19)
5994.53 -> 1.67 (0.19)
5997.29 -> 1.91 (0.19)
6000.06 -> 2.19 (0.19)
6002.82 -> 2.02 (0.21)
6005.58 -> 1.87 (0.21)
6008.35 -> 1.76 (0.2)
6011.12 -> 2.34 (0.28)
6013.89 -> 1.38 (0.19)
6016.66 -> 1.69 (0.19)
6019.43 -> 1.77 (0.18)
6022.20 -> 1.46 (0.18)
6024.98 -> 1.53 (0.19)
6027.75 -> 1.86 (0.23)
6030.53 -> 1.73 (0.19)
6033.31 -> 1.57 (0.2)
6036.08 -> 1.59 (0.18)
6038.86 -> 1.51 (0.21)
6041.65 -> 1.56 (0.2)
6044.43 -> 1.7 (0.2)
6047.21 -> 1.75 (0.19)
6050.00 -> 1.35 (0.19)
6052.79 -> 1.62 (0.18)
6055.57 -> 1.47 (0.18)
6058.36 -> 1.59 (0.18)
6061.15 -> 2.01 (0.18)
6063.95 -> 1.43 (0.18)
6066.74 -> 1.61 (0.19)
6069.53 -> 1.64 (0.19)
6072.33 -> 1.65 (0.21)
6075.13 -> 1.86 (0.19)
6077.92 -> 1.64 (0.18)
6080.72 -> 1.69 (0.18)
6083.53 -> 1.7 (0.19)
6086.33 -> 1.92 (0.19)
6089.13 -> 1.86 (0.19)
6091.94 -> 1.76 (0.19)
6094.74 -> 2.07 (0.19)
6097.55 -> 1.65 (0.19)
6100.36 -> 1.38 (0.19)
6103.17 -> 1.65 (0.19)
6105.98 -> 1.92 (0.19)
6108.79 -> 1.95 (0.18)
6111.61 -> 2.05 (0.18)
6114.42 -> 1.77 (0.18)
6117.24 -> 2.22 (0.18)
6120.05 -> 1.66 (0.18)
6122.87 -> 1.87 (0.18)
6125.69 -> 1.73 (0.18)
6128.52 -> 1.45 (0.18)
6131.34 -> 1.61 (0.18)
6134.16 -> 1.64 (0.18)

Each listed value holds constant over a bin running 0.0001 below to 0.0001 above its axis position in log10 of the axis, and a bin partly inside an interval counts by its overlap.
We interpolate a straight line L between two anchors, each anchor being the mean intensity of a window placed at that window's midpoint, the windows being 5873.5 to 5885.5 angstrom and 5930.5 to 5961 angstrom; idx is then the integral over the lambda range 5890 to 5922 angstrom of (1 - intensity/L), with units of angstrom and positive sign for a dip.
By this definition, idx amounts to 2.2 angstrom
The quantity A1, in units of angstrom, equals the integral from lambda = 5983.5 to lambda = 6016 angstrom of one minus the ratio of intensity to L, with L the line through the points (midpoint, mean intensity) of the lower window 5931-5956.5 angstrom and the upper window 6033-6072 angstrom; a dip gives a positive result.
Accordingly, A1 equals -4.1 angstrom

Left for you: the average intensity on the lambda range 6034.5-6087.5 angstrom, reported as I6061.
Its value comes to 1.65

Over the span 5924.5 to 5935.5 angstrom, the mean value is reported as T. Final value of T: 1.51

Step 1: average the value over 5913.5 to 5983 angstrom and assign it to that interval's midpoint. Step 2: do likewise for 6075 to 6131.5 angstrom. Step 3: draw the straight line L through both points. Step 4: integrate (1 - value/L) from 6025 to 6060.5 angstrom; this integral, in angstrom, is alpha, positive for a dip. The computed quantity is 2.86 angstrom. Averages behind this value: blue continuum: 1.71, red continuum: 1.78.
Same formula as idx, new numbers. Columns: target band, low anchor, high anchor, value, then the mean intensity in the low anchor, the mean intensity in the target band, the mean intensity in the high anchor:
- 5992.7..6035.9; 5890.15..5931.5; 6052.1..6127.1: -1.6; 1.65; 1.78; 1.76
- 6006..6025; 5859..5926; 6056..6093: -0.2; 1.71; 1.72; 1.71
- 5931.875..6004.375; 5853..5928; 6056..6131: -2.1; 1.71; 1.78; 1.75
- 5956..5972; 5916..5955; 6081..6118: -1.4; 1.69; 1.86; 1.83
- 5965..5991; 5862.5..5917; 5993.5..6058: -0.6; 1.71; 1.75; 1.71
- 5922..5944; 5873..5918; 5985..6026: 1.6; 1.7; 1.61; 1.82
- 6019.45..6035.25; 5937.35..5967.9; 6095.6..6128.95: 1.5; 1.83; 1.64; 1.79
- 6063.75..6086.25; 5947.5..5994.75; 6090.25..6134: 1.2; 1.76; 1.68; 1.78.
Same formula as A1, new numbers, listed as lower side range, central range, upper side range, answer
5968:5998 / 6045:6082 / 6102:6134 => 2.8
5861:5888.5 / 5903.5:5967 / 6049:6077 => 0.2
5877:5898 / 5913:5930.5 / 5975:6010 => 0.1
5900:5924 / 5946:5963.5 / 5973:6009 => -0.6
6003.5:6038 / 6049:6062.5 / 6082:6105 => 0.9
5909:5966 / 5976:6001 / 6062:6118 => -0.5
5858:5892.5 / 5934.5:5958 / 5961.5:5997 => -0.7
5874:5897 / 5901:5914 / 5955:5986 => -0.5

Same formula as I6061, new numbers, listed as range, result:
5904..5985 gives 1.71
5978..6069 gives 1.7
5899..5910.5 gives 1.82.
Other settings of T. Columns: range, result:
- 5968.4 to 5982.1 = 1.66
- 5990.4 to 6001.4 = 1.86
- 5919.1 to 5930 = 1.64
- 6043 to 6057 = 1.58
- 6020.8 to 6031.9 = 1.64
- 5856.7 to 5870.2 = 1.68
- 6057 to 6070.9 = 1.66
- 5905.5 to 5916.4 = 1.6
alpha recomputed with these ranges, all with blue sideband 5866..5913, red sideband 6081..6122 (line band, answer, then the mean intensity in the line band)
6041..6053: 1.3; 1.6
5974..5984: 1.4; 1.52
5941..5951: -0.3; 1.8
